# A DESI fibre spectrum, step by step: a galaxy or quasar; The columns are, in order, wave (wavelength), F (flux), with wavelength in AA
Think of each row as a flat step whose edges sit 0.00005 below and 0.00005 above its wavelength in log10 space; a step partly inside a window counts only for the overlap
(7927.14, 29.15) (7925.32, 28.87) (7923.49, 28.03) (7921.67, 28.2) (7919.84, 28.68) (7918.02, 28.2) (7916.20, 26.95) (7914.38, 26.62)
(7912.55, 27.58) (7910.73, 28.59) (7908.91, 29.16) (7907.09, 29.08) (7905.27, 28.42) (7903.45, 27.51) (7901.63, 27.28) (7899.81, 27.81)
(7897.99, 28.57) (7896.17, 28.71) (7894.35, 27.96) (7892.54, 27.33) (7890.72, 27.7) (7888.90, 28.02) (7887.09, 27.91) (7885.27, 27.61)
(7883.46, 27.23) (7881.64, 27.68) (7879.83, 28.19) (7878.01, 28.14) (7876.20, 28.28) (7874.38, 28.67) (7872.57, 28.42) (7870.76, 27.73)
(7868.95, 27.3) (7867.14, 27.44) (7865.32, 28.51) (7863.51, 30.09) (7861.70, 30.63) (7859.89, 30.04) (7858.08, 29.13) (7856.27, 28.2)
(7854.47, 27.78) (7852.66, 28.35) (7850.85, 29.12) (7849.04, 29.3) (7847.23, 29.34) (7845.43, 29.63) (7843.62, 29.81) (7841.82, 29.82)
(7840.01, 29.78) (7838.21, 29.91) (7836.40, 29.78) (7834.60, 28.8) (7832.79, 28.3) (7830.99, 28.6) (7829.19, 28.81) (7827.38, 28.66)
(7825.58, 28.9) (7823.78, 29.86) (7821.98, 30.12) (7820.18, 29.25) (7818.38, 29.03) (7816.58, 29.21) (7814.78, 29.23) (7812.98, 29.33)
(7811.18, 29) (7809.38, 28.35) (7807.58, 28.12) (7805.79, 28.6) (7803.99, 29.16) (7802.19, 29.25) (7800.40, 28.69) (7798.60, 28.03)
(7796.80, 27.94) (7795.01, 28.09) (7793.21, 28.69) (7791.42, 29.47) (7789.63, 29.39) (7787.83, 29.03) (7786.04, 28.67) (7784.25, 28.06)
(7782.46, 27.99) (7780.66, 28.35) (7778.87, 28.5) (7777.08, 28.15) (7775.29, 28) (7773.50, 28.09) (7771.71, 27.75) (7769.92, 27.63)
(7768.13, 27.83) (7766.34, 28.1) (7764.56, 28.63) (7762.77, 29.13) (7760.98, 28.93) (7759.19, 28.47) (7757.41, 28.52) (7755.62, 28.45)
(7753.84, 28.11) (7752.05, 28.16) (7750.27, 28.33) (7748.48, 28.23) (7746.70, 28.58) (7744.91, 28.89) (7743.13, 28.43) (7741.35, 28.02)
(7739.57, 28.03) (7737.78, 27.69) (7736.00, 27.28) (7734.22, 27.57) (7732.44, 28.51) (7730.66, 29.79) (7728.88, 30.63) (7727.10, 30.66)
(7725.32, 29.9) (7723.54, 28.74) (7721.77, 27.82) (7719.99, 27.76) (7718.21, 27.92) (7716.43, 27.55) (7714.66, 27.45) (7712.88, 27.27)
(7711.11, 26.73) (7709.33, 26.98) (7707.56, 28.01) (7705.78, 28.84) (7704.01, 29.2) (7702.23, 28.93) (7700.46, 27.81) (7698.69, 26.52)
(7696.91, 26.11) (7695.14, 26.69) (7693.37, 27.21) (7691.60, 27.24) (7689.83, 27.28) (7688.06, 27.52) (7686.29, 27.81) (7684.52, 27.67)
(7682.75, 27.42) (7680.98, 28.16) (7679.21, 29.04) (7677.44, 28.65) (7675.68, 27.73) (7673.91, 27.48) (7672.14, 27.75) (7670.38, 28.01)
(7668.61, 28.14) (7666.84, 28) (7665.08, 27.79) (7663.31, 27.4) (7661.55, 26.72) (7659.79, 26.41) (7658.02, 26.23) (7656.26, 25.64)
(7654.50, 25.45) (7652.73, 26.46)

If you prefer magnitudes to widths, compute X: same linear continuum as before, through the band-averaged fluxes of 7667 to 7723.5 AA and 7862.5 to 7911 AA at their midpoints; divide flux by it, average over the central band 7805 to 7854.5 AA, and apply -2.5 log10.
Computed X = -0.04 mag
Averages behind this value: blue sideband 27.7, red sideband 28.1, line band 29.1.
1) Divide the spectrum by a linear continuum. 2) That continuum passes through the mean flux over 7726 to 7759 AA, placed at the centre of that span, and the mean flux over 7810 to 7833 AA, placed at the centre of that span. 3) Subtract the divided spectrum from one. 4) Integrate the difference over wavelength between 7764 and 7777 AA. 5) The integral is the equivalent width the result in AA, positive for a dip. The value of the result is 0.3 AA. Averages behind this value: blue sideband 28.6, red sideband 29.1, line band 28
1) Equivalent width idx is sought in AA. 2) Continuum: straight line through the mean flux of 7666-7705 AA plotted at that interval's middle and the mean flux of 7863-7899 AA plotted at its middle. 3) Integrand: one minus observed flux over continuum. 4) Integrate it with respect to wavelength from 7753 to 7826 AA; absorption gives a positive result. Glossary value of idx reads -1.91 AA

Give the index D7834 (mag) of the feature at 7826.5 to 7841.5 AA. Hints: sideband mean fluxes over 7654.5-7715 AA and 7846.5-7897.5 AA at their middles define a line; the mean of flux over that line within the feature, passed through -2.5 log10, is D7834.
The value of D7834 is -0.03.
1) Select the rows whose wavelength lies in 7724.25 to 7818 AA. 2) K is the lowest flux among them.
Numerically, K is 27.28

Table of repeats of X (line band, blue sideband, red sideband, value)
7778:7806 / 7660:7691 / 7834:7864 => 0.009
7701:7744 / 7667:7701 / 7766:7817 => -0.015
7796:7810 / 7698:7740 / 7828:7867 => 0.013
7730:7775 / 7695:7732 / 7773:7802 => 0.003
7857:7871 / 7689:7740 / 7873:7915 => -0.034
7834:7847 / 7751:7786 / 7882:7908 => -0.060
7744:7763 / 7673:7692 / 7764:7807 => -0.010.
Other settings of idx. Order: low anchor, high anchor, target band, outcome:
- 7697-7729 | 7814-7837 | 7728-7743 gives -0.1 AA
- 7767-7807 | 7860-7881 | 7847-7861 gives -0.2 AA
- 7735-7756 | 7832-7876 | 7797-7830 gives -0.3 AA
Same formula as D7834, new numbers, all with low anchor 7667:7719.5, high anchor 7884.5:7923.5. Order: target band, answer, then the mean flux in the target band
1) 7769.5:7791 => -0.02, 28.3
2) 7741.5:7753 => -0.02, 28.4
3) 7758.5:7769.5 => -0.03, 28.5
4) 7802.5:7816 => -0.04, 28.8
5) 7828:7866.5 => -0.05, 29.2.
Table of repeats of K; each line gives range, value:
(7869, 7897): 27.23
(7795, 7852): 27.94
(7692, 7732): 26.11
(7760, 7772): 27.63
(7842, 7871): 27.3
